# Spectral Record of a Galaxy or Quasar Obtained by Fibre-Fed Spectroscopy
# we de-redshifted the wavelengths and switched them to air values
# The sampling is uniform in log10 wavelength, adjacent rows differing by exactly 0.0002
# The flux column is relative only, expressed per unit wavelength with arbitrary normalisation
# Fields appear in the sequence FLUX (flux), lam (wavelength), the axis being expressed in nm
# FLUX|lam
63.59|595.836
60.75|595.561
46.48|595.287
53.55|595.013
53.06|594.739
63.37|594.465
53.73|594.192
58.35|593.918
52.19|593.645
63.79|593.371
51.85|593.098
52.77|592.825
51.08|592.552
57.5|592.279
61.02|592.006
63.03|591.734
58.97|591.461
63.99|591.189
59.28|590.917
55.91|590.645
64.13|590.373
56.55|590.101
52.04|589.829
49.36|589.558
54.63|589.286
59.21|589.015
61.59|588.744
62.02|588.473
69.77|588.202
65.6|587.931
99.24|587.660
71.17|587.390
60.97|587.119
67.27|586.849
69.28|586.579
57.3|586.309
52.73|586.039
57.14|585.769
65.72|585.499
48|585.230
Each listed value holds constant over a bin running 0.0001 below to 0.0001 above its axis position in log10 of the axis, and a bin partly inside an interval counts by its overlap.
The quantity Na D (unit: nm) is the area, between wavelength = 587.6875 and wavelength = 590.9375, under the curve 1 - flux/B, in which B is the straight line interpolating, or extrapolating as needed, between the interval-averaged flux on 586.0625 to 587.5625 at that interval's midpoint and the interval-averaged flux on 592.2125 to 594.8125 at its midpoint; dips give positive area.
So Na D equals 0.07 nm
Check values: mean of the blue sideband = 65.2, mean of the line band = 60.5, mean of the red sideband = 55.8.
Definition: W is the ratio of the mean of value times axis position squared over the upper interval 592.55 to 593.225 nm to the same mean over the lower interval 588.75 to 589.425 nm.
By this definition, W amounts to 0.91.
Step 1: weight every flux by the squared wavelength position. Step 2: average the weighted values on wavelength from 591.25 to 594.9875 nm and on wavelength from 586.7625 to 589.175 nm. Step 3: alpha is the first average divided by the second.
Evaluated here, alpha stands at 0.8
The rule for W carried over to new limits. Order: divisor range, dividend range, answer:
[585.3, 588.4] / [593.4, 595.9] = 0.87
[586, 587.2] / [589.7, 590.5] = 0.93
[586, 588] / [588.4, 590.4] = 0.83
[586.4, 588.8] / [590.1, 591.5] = 0.87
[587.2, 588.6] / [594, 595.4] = 0.76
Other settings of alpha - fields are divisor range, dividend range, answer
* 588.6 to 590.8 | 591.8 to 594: 1.00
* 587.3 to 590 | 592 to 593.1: 0.86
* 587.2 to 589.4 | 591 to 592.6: 0.89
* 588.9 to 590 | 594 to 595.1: 1.06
